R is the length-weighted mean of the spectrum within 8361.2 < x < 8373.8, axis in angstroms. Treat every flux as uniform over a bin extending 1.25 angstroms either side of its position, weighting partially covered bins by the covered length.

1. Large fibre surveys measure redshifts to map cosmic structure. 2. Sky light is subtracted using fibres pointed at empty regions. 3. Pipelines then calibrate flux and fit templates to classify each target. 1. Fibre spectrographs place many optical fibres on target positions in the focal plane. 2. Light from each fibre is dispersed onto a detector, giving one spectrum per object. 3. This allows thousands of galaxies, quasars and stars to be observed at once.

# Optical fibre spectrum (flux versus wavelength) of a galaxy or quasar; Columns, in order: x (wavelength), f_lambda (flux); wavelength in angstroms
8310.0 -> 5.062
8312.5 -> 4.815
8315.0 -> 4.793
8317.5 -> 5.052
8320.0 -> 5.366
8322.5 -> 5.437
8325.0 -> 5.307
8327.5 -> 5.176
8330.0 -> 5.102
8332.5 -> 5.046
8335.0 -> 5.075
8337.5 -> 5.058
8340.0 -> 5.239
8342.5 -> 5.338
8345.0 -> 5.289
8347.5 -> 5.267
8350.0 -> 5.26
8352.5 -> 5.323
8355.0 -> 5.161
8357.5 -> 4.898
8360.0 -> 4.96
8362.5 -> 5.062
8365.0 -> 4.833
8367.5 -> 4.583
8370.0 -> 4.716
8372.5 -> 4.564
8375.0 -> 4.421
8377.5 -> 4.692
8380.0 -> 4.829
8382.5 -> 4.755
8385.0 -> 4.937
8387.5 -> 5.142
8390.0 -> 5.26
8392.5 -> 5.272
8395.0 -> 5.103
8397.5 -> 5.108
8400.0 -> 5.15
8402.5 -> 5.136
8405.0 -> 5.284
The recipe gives 4.75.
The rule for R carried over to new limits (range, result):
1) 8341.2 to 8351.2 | 5.29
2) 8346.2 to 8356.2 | 5.25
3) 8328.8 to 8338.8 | 5.07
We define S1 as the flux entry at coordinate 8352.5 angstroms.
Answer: 5.323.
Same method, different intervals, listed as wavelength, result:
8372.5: 4.564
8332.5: 5.046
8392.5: 5.272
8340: 5.239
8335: 5.075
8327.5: 5.176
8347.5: 5.267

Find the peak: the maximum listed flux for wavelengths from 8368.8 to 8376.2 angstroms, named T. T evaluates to 4.716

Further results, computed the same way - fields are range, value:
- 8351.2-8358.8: 5.323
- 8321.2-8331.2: 5.437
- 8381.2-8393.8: 5.272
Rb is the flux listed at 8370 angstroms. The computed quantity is 4.716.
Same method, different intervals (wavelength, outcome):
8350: 5.26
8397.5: 5.108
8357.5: 4.898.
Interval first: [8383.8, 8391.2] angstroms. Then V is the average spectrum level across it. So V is 5.11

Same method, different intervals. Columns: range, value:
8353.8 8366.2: 4.98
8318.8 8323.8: 5.4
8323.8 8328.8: 5.24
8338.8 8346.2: 5.29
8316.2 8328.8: 5.27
